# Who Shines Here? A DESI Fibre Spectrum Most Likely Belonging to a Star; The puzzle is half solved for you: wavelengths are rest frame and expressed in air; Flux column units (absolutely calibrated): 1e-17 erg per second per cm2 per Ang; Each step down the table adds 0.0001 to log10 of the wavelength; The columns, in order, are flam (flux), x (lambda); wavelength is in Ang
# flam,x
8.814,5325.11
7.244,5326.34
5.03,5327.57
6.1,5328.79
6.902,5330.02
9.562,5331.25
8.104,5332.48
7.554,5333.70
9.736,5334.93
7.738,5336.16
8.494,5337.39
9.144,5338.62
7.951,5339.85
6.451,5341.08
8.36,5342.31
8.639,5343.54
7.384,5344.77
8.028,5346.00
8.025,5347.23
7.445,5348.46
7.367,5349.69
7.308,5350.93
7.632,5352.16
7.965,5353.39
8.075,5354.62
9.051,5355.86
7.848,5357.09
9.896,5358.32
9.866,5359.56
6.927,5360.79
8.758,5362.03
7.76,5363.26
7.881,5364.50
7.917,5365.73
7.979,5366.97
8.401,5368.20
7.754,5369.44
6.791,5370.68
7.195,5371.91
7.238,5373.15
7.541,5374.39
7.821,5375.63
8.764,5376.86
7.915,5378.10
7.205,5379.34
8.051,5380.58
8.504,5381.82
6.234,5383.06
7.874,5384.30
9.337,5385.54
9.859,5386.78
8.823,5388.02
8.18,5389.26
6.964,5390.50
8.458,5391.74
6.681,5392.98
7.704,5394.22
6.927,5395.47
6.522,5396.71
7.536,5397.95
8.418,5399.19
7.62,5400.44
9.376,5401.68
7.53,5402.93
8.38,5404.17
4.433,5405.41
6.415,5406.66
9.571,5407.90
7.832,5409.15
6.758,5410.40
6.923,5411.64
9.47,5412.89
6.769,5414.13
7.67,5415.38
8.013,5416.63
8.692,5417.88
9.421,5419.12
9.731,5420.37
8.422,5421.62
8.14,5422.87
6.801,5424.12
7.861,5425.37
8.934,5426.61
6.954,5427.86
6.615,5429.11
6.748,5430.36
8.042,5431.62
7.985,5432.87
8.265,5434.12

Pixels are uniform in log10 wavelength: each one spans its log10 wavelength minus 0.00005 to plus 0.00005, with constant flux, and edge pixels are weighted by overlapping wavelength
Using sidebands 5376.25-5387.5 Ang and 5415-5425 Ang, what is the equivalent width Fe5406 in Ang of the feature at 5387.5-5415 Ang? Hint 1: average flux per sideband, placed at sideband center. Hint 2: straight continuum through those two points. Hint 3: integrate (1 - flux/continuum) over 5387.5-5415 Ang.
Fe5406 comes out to 2.3 Ang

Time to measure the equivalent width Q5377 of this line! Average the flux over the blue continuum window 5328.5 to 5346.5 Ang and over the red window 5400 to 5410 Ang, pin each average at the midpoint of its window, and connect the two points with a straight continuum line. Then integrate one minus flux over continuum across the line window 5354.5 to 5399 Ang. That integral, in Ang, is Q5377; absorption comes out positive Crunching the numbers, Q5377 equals -0.87 Ang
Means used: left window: 8.04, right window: 7.62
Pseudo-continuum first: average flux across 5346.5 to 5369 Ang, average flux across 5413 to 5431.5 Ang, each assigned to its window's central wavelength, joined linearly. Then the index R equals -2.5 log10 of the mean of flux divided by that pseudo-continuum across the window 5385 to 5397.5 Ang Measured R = 0.014 mag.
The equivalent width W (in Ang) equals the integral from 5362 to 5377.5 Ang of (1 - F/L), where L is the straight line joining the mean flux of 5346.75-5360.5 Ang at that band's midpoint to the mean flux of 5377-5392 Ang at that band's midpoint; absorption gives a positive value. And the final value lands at 0.7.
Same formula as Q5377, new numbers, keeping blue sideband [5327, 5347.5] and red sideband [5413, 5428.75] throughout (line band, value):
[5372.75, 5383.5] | 0.34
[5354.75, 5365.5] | -0.73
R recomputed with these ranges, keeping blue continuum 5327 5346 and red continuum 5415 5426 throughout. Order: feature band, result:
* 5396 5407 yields 0.12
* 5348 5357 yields 0.01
